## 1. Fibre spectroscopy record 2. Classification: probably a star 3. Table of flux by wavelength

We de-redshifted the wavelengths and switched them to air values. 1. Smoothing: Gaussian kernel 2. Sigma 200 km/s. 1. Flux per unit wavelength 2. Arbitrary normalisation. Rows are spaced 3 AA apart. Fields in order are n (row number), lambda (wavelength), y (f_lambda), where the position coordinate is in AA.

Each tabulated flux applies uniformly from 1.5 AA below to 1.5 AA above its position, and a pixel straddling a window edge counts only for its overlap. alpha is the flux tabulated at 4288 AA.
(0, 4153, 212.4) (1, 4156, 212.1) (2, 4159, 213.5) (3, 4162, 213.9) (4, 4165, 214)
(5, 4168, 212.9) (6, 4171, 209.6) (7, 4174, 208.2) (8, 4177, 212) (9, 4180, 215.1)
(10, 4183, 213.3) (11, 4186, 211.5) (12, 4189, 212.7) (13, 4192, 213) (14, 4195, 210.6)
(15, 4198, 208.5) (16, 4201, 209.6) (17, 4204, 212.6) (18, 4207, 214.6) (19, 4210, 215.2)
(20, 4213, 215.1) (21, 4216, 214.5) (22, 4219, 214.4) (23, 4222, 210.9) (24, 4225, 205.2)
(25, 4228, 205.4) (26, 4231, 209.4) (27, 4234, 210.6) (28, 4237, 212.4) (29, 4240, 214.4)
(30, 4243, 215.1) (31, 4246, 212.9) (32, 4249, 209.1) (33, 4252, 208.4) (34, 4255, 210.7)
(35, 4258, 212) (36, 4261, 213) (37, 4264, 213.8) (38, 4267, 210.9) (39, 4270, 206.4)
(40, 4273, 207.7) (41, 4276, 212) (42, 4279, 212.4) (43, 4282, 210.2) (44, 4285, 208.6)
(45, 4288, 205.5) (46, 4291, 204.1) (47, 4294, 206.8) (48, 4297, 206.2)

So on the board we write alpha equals 205.5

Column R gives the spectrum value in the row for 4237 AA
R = 212.4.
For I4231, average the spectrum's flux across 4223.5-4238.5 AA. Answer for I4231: 209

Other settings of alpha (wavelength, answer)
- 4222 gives 210.9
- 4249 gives 209.1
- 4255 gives 210.7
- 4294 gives 206.8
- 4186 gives 211.5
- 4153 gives 212.4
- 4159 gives 213.5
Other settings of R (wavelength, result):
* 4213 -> 215.1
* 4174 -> 208.2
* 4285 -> 208.6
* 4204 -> 212.6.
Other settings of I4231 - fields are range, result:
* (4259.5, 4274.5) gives 210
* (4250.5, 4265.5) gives 212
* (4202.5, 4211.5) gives 214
